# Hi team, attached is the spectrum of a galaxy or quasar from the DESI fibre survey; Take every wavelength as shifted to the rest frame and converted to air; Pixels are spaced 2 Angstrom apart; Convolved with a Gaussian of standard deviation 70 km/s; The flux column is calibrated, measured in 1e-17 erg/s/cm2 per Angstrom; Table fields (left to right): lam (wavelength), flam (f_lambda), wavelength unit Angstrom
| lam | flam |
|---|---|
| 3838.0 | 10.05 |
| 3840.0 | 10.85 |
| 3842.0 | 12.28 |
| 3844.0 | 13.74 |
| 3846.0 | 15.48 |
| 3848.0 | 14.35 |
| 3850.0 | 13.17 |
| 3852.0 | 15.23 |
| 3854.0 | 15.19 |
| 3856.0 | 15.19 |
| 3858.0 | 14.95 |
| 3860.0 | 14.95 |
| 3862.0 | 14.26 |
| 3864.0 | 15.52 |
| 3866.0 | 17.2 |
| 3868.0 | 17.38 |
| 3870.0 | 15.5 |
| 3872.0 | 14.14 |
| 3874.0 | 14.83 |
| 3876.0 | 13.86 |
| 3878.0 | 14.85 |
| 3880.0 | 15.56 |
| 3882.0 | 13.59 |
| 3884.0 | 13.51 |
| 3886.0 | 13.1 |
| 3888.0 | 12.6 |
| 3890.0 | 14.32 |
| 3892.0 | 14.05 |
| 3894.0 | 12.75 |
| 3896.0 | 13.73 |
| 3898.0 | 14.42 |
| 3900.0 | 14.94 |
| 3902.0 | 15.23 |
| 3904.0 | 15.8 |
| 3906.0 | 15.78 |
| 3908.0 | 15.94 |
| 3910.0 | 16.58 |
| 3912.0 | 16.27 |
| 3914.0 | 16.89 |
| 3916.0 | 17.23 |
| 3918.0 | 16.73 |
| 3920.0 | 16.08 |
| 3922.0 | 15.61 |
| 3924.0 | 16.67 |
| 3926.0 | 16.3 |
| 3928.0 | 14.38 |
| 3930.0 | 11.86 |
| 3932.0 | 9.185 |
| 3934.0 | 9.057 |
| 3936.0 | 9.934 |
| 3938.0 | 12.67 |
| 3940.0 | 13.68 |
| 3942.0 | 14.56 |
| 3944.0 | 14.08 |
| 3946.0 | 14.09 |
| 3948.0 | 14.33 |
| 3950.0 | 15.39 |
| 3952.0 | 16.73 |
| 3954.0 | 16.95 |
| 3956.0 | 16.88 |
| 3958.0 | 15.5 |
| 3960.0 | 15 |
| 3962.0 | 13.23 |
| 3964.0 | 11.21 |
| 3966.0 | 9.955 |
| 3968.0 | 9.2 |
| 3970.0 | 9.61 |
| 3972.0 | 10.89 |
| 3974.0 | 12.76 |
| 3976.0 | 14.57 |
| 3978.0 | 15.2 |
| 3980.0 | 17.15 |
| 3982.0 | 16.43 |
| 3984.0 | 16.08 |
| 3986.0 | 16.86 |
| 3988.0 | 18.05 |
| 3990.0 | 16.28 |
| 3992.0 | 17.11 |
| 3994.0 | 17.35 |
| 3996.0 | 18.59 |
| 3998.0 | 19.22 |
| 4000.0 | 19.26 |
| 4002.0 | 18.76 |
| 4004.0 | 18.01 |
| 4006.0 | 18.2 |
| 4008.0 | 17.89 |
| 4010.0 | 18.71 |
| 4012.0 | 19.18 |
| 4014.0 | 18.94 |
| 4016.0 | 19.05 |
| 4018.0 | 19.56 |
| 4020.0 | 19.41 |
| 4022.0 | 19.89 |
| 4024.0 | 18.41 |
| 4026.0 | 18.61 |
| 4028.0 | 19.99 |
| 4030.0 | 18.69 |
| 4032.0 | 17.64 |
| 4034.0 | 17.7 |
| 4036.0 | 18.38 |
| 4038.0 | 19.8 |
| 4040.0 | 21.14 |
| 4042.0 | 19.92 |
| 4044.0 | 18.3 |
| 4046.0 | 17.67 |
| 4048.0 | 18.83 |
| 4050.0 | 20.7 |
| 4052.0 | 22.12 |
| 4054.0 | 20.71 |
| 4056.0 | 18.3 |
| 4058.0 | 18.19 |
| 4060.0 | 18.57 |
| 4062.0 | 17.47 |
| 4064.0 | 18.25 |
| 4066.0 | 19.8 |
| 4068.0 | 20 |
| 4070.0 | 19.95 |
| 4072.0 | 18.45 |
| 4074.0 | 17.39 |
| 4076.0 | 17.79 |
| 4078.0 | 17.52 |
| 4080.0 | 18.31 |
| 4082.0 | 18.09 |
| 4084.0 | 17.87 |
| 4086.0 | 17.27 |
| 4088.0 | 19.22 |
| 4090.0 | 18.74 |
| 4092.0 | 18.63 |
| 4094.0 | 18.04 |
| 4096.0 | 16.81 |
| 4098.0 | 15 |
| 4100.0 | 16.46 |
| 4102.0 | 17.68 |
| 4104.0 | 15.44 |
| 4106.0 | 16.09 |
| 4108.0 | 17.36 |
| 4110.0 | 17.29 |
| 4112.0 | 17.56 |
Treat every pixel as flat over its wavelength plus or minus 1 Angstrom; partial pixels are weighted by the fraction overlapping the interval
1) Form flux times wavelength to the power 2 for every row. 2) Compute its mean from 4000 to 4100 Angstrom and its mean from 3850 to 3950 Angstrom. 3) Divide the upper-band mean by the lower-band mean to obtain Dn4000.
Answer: 1.4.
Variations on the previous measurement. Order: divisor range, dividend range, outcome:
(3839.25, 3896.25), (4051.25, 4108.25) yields 1.40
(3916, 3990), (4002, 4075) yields 1.40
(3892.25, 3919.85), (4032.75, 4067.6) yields 1.33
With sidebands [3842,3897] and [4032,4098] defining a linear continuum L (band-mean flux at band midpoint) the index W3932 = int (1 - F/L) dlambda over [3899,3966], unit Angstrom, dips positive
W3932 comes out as 5.1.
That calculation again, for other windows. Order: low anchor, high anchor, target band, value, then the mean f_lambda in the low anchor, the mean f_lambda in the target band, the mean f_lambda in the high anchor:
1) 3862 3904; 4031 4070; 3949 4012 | 5.5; 14.6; 15.8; 19.2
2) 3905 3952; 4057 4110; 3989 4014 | -3.3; 14.5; 18.2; 17.9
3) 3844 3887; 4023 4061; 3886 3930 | 1.8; 14.8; 15.2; 19.1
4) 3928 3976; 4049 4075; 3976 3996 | -2.4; 13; 16.7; 19.2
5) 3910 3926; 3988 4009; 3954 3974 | 5.5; 16.5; 12.6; 18.1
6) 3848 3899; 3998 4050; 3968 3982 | 3.4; 14.5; 13.3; 18.9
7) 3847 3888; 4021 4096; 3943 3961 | 1.2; 14.8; 15.4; 18.8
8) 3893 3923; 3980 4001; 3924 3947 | 4.7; 15.6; 12.9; 17.5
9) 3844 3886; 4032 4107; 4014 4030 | -1.5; 14.9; 19.2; 18.4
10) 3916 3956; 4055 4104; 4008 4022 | -2.4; 14.3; 19.1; 18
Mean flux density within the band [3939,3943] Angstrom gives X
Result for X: 14.1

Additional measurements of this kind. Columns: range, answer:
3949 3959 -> 16.3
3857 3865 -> 14.9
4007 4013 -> 18.6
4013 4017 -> 19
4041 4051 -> 19.1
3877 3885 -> 14.4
